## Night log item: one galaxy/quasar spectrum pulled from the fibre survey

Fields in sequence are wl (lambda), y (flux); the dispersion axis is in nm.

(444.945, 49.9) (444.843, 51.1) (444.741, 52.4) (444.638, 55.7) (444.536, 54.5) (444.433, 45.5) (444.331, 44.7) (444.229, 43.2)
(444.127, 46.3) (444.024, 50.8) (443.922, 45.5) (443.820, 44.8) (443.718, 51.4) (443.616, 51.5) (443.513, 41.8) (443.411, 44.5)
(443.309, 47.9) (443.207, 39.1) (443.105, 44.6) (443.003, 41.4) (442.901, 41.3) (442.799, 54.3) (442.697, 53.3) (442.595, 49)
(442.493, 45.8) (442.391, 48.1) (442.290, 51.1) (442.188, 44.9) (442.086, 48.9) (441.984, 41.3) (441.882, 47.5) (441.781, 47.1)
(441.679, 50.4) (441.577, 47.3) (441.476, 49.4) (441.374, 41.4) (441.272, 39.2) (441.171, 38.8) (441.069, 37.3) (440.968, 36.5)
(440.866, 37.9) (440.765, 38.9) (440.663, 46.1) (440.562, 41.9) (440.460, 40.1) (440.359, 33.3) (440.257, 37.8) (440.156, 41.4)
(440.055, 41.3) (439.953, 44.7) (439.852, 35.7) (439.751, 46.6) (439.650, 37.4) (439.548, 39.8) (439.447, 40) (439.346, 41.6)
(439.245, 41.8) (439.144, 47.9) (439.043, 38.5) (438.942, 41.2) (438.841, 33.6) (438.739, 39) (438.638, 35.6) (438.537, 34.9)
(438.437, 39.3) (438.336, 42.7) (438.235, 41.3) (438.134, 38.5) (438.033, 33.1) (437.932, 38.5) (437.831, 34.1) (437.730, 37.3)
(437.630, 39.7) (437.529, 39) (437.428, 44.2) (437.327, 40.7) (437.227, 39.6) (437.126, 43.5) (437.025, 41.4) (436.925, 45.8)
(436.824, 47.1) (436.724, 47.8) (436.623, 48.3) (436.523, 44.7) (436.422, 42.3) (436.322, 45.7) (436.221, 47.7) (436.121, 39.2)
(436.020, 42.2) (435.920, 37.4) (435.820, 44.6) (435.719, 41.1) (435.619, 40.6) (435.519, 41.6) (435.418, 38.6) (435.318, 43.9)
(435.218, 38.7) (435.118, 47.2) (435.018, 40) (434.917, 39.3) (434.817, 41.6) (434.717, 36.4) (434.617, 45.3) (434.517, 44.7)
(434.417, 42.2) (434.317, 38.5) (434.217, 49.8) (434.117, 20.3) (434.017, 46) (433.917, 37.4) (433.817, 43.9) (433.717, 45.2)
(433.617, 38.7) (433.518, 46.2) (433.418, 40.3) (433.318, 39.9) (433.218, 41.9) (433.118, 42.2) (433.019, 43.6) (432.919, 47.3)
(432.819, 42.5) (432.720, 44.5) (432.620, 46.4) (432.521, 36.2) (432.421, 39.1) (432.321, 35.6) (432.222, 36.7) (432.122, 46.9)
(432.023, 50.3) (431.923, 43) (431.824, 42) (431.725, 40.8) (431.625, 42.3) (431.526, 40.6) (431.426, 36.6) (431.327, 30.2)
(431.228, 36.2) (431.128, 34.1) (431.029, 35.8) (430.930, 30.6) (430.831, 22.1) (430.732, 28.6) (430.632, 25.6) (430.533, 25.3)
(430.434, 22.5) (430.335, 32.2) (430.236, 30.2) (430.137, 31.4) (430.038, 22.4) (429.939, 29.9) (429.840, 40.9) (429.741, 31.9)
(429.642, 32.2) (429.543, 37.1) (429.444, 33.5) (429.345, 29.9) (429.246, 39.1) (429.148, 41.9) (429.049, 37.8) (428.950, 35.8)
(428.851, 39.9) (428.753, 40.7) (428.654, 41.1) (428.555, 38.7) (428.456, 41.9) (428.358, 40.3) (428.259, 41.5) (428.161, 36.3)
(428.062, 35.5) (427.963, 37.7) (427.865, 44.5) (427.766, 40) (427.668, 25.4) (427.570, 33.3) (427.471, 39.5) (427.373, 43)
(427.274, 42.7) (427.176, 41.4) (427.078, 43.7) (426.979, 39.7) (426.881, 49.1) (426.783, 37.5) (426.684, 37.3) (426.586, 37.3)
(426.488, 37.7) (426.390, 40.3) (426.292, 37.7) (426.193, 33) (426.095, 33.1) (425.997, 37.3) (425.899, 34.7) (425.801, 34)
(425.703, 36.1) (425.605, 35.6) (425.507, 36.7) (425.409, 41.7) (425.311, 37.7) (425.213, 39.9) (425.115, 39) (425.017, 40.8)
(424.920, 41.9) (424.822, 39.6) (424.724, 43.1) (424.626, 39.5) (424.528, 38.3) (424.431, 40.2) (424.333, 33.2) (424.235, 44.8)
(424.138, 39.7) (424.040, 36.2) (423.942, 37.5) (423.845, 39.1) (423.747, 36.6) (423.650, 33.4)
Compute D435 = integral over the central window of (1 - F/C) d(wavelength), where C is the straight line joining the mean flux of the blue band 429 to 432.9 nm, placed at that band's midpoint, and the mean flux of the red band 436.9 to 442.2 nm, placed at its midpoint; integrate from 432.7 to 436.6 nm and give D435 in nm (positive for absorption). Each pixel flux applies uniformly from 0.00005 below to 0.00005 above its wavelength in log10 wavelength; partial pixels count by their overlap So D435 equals -0.42 nm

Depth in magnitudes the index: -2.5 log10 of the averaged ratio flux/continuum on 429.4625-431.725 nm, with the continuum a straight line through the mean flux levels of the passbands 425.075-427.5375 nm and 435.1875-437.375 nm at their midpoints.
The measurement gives 0.26 mag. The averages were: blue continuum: 38.6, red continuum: 42.9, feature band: 32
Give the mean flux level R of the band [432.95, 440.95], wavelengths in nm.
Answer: 41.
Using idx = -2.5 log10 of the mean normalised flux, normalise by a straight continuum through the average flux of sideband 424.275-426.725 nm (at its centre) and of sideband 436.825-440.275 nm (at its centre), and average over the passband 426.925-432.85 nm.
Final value 0.05 mag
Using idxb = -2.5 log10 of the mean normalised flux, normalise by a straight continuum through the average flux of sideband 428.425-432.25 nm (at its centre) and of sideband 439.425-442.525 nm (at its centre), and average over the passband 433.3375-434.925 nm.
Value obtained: -0.09 mag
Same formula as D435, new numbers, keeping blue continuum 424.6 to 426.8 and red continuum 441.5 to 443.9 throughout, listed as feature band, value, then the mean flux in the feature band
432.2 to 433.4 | 0.006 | 41.4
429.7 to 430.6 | 0.239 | 29.5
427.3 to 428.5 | 0.022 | 38.3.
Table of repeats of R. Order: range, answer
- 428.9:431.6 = 32.5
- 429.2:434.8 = 37.4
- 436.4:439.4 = 40.7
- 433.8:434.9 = 40.4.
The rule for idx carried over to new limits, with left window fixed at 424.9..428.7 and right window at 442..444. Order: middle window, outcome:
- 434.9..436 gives 0.04 mag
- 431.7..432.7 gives -0.01 mag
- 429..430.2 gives 0.18 mag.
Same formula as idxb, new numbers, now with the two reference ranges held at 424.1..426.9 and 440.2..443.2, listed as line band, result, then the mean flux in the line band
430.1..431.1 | 0.37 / 28.5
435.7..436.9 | -0.05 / 44.1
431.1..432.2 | 0.01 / 40.3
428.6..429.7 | 0.07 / 37.1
